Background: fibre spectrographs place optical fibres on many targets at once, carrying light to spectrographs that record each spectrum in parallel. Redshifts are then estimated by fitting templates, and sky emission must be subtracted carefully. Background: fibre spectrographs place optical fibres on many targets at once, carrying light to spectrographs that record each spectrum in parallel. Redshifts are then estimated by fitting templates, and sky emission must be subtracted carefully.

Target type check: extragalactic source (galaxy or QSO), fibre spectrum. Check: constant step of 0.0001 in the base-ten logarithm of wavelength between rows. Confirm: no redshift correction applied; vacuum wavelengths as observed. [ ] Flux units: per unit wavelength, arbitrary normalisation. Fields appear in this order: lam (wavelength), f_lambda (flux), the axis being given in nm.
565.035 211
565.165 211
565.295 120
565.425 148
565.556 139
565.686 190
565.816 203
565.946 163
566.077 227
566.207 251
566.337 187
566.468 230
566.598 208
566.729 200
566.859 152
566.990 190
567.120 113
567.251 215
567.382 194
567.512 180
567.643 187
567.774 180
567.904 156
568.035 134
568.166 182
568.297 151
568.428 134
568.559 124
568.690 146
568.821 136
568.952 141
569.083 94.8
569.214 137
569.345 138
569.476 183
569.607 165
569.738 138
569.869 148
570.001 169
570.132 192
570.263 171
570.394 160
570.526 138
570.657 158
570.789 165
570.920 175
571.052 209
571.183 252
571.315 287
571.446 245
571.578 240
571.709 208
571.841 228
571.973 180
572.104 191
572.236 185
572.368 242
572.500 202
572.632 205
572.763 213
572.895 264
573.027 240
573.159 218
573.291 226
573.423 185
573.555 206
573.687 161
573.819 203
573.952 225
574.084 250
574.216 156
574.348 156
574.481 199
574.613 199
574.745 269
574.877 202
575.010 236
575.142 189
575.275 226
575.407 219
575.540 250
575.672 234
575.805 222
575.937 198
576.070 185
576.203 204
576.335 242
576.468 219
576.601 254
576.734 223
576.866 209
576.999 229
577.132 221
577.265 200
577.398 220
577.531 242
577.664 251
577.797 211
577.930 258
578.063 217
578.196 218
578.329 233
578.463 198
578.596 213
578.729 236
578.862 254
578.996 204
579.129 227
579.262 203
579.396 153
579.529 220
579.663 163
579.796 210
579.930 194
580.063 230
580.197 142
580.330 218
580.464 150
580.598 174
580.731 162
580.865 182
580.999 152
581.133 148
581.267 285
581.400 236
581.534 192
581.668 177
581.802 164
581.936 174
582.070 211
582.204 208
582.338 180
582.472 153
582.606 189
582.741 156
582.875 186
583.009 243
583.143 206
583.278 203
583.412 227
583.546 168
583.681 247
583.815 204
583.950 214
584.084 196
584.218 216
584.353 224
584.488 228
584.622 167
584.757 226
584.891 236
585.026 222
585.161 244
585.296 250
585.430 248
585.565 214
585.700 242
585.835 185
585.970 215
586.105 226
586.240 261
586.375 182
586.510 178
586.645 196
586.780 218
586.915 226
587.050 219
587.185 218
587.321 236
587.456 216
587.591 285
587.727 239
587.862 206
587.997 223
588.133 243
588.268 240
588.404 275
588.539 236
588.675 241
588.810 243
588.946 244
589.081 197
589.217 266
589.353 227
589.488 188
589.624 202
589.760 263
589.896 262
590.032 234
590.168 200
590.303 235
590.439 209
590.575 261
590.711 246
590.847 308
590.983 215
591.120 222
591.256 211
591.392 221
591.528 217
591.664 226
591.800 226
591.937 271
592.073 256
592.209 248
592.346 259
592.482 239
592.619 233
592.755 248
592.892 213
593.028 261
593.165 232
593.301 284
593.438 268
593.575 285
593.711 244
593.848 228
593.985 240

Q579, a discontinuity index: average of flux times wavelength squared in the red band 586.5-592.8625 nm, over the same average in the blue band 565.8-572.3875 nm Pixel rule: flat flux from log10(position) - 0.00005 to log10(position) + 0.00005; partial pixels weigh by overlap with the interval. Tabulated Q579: 1.4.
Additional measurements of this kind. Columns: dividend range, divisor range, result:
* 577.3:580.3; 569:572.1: 1.21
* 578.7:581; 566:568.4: 1.10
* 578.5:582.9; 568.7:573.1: 1.06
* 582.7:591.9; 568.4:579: 1.16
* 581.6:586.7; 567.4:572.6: 1.23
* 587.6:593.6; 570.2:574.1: 1.23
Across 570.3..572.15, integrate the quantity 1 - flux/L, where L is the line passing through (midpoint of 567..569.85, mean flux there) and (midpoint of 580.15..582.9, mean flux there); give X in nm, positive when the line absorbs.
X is -0.48 nm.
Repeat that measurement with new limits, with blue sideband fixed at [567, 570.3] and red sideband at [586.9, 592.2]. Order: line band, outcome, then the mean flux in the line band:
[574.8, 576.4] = -0.31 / 218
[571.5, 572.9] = -0.35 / 212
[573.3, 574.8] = -0.21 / 201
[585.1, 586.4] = -0.04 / 228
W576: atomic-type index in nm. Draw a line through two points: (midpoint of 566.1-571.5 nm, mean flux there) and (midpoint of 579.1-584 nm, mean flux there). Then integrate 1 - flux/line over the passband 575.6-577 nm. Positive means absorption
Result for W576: -0.26 nm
